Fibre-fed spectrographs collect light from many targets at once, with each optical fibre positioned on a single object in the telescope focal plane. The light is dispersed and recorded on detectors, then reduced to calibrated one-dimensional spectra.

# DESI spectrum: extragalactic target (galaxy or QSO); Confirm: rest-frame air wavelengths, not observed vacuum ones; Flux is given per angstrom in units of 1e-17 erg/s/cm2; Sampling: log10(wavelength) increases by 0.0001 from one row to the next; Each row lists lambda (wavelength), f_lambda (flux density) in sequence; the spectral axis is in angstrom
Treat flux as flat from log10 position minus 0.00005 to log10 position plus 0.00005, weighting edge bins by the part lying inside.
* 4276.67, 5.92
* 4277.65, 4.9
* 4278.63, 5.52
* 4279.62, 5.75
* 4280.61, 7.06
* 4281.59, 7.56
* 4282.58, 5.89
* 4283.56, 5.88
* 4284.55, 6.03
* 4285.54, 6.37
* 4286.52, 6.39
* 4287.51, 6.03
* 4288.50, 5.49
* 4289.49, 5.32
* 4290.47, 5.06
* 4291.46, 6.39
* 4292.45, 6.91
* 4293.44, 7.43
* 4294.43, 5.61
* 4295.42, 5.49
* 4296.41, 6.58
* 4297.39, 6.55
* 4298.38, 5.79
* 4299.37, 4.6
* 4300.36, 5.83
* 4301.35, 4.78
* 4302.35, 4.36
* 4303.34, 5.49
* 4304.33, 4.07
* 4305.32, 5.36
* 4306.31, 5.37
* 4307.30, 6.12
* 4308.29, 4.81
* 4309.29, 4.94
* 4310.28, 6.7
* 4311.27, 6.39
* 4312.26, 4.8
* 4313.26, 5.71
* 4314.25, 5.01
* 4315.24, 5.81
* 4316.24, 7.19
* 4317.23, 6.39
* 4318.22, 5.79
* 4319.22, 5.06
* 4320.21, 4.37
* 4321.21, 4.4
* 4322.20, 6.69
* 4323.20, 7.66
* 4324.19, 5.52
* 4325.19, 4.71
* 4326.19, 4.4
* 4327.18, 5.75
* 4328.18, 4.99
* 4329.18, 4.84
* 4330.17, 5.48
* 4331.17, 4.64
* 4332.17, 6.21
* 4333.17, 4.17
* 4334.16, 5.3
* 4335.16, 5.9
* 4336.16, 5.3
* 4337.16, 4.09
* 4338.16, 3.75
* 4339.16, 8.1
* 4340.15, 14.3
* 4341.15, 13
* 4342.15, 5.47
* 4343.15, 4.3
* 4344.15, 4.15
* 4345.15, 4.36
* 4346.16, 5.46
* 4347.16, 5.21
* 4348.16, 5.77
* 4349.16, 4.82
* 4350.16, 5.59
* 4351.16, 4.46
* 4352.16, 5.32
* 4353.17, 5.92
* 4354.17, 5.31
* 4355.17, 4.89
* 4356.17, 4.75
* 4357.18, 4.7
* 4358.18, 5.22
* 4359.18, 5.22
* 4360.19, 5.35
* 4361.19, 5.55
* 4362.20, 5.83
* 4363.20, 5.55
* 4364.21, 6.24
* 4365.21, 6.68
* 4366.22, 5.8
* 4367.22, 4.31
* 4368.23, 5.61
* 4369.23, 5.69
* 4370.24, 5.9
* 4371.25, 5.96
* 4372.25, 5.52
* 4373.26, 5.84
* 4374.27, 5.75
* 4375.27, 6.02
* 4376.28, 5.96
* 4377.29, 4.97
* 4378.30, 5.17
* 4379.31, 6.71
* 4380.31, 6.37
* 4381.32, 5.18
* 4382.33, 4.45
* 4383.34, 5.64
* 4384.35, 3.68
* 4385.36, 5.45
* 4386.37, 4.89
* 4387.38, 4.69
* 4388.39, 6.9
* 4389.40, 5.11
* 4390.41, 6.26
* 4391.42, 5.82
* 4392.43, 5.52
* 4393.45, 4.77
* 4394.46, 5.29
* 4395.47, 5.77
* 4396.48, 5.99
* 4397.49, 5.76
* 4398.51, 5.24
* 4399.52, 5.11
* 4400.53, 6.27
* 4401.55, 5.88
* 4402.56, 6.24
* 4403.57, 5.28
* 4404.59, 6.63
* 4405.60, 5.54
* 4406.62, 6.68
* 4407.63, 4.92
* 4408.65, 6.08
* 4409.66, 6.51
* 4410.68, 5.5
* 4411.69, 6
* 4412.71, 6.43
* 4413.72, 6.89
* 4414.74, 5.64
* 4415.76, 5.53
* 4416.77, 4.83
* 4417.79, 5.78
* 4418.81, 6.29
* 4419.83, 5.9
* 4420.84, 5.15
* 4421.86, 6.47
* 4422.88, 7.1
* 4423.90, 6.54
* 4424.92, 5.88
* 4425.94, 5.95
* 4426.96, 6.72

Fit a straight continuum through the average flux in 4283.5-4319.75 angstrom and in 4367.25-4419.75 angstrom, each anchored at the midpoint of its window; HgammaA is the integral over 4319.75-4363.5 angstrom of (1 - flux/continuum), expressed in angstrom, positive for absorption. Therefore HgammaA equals 0.71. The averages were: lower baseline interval 5.72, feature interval 5.61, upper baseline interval 5.67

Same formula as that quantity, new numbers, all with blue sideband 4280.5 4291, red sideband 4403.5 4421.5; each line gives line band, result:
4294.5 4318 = 1.8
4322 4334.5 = 1.3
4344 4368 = 2.7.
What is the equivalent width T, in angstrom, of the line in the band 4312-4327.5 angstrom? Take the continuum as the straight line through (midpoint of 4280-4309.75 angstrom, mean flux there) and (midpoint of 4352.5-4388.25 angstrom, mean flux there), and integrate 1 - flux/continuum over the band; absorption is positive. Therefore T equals 0.25 angstrom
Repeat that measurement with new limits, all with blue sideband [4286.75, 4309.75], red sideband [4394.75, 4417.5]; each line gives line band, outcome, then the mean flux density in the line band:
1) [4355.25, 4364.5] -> 0.6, 5.33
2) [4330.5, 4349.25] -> -1.1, 6.04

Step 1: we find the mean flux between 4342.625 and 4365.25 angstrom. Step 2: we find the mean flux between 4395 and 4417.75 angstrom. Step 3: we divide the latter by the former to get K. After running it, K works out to 1.1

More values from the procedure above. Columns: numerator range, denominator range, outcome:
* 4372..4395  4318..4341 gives 0.94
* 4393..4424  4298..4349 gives 1.04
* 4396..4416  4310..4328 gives 1.04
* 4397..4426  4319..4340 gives 1.09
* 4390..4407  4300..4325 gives 1.04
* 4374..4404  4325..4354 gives 0.97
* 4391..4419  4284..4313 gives 1.02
